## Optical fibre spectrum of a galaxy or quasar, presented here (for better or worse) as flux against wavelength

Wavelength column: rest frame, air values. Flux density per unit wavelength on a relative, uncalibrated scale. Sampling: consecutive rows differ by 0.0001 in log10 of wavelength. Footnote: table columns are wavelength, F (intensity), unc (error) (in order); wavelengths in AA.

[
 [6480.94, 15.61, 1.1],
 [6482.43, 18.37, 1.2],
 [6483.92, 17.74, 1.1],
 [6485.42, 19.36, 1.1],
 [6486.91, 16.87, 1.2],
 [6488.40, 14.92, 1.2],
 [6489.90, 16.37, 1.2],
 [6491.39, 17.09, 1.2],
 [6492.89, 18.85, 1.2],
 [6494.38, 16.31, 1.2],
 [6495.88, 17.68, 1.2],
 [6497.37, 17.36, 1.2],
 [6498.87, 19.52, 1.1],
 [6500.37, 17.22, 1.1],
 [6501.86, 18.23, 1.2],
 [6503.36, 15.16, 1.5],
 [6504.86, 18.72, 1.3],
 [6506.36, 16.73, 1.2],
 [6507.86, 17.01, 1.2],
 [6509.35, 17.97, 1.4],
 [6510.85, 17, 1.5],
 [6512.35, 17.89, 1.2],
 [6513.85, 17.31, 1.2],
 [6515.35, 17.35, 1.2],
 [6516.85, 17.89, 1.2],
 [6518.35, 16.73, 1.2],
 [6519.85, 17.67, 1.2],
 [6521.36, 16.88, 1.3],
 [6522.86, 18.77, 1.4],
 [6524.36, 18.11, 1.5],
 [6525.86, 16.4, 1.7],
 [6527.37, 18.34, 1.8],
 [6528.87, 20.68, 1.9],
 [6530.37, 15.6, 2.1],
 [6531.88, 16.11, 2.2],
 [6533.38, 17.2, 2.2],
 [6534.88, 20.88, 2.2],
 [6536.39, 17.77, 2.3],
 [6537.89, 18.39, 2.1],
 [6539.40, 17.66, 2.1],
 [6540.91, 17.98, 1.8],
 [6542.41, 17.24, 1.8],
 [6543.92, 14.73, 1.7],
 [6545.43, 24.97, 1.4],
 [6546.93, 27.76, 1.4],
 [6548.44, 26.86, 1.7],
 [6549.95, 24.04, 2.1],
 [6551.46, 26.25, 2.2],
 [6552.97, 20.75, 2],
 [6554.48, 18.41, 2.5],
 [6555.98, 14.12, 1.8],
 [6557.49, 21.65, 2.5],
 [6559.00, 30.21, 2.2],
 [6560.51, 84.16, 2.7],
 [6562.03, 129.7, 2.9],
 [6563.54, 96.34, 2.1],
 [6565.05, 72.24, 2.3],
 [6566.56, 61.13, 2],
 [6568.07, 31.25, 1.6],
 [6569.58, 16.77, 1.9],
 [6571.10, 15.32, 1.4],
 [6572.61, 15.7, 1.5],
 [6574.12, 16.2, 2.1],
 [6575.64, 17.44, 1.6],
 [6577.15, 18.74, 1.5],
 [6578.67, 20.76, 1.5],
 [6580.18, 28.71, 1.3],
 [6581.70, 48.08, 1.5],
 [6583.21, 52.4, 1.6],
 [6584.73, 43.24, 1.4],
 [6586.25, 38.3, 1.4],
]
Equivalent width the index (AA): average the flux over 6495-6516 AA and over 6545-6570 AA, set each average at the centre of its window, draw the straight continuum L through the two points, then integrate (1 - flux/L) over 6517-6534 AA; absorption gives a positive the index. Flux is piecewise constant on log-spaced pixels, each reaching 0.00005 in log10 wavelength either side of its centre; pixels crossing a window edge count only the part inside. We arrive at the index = 6.06 AA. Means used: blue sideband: 17.5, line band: 17.5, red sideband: 43.4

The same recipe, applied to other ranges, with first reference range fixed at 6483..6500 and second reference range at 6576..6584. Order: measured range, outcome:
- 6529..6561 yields 5.0 AA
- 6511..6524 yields 2.6 AA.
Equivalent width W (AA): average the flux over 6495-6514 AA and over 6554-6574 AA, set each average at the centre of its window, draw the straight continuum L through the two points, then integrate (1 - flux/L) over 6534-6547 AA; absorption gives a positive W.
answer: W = 5.8 AA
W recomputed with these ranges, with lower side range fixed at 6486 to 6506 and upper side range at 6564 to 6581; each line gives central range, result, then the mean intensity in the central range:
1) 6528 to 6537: 2.01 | 18.1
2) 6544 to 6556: 1.42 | 23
